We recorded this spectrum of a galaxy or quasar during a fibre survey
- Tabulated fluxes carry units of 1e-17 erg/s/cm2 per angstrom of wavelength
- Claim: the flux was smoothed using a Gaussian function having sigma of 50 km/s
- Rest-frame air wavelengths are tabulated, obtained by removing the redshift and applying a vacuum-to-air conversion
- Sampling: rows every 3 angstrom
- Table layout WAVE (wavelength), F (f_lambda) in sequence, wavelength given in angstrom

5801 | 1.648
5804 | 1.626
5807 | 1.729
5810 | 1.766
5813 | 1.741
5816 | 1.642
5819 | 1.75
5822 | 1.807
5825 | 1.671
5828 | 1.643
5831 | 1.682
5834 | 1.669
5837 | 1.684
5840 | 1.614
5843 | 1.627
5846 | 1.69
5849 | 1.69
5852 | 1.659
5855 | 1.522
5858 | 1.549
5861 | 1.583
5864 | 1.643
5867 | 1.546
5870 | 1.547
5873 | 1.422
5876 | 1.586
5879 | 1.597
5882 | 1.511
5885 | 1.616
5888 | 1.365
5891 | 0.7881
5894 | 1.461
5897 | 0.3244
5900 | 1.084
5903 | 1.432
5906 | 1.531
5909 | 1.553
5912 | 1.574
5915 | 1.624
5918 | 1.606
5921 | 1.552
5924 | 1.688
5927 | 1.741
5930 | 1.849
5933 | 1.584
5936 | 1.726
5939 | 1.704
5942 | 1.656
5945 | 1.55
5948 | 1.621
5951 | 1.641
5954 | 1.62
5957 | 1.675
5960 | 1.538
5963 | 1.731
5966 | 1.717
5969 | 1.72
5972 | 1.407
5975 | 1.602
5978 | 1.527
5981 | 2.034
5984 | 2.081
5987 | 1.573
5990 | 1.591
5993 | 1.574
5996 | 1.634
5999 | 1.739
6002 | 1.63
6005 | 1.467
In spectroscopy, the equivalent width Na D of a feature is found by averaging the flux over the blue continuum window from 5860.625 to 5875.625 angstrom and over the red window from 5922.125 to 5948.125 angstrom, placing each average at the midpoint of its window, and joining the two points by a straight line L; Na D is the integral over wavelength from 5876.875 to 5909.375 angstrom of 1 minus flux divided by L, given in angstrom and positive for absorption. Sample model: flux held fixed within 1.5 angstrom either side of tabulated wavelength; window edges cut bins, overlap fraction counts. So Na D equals 6.17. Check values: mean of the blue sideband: 1.55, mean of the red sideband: 1.68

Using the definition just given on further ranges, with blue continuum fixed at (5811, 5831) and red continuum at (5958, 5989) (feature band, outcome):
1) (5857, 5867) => 0.7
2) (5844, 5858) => 0.6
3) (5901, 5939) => 1.8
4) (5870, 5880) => 1.0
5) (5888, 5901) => 5.7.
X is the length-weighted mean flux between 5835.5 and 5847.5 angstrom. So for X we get 1.65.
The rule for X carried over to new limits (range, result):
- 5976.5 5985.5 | 1.88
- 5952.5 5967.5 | 1.66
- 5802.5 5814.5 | 1.72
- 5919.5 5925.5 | 1.62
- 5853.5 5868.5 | 1.57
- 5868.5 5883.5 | 1.53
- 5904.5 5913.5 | 1.55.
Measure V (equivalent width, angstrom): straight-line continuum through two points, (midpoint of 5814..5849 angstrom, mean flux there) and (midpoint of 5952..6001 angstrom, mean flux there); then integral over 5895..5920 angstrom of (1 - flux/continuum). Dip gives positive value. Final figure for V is 4.9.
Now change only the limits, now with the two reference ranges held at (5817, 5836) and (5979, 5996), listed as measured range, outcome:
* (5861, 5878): 1.6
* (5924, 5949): 0.8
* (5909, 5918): 0.7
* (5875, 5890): 1.8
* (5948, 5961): 0.9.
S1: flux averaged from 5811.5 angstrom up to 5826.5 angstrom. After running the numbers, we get 1.72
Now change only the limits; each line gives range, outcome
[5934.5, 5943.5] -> 1.7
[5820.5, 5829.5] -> 1.71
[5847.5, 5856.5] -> 1.62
